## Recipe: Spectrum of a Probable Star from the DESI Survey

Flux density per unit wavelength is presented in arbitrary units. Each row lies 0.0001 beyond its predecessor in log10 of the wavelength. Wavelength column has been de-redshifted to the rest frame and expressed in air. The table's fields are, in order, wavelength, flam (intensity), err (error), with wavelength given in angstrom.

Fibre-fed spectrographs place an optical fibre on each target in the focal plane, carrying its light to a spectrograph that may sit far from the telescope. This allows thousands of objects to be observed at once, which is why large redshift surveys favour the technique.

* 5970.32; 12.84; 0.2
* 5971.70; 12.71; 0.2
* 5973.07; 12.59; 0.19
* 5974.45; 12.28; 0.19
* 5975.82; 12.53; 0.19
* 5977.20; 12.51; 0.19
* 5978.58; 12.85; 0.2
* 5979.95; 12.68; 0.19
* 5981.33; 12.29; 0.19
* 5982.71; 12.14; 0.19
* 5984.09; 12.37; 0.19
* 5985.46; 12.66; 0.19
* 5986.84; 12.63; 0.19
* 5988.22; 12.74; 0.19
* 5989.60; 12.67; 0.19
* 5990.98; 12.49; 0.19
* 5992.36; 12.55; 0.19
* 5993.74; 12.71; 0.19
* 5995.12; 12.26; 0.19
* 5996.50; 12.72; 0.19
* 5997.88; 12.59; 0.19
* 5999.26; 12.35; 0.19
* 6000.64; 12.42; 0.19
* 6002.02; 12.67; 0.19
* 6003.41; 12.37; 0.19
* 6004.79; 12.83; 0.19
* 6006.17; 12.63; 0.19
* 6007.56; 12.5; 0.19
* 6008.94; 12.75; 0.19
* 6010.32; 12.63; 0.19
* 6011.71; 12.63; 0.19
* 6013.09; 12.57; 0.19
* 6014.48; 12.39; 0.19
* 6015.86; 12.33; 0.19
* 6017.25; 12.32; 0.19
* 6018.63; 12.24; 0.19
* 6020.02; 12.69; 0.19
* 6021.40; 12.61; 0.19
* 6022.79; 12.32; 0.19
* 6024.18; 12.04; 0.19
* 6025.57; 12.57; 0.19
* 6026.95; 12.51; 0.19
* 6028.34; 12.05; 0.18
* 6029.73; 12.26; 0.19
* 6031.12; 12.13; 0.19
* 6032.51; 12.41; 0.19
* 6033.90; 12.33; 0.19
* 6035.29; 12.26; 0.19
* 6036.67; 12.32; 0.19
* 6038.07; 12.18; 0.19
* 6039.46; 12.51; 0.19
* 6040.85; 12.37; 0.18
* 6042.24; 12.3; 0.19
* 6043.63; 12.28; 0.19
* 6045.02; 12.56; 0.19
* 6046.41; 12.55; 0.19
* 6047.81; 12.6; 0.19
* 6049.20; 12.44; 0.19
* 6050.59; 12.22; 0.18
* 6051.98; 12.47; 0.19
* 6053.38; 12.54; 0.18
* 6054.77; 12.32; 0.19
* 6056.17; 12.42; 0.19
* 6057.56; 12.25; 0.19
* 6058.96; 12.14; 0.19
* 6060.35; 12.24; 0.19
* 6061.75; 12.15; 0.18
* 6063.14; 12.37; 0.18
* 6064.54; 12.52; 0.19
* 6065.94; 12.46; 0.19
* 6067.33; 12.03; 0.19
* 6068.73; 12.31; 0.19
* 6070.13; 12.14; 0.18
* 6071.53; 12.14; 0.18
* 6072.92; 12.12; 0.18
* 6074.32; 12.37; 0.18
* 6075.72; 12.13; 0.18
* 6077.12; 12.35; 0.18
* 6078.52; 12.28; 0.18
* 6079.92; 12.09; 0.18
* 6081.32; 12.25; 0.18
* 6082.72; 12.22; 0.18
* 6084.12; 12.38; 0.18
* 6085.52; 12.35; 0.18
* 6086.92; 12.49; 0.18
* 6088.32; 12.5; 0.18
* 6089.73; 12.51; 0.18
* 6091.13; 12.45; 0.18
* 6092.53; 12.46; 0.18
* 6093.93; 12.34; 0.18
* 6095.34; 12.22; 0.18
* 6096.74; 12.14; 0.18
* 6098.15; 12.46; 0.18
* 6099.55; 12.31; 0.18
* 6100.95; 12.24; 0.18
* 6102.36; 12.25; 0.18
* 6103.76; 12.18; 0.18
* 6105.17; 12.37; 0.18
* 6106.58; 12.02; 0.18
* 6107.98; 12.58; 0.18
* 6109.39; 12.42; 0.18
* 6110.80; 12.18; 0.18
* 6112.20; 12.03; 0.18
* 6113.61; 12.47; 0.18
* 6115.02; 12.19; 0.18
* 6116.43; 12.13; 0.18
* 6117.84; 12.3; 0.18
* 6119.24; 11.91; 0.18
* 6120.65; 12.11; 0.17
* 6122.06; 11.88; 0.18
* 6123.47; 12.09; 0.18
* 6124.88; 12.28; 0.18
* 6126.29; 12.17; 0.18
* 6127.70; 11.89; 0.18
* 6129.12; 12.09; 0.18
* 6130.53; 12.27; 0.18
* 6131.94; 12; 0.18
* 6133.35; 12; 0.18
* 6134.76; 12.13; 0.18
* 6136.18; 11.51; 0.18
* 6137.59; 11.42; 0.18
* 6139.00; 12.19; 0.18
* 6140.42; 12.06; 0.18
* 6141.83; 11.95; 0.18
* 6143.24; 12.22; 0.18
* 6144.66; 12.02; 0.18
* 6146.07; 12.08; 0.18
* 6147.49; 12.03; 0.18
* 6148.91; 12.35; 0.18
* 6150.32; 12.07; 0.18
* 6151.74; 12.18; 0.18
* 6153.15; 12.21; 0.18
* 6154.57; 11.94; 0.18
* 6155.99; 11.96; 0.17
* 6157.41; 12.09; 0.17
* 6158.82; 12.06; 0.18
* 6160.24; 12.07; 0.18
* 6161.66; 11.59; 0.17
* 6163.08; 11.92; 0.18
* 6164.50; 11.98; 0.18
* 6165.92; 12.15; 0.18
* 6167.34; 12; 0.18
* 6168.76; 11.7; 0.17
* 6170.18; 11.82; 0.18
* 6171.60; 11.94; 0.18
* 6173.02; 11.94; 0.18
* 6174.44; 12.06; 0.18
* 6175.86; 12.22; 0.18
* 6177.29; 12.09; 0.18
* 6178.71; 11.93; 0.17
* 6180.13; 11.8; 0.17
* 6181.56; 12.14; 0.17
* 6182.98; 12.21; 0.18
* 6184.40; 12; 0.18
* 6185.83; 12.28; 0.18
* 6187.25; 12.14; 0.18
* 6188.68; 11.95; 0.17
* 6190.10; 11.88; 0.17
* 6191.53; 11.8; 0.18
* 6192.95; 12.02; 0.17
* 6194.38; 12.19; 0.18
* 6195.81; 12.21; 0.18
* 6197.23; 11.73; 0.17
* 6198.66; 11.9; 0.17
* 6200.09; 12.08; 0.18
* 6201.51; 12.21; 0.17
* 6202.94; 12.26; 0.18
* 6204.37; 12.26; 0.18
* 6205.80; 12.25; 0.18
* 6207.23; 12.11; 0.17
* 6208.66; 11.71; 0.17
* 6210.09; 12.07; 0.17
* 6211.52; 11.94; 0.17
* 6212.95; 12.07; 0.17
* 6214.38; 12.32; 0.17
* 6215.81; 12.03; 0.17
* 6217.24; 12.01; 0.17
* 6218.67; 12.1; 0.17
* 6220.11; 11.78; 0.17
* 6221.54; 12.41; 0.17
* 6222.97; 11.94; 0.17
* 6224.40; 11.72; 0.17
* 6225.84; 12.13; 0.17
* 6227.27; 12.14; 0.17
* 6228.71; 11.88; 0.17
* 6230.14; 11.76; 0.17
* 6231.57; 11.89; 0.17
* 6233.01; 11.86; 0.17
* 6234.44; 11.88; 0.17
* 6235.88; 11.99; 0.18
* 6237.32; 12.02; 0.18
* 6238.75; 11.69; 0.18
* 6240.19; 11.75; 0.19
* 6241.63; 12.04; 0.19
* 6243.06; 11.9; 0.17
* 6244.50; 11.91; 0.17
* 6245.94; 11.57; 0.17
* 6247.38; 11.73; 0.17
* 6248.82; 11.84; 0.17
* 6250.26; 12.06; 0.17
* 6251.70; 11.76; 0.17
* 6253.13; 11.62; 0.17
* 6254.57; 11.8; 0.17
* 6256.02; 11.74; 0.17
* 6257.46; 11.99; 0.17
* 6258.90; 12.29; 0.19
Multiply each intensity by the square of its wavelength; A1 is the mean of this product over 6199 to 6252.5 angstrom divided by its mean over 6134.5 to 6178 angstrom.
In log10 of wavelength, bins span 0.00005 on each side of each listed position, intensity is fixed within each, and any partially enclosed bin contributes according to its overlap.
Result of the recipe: 1.0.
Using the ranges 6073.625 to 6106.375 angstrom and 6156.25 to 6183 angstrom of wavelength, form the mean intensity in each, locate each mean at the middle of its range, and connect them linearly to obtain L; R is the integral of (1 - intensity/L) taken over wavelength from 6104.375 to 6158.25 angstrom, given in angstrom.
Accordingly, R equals 0.18 angstrom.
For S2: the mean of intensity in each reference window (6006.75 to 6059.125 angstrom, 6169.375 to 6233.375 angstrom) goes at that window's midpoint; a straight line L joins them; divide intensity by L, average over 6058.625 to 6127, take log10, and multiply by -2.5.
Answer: 0.00 mag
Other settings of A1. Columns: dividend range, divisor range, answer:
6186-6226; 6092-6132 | 1.02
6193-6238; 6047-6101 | 1.02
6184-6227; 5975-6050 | 1.03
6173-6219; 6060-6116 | 1.02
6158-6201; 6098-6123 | 1.00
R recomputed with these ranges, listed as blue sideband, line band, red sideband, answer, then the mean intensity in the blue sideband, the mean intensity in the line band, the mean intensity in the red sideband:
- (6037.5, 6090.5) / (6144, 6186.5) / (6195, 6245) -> 0.31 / 12.3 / 12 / 12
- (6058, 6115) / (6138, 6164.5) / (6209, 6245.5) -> 0.21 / 12.3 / 12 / 12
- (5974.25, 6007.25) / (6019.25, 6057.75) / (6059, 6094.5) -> 0.11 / 12.5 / 12.4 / 12.3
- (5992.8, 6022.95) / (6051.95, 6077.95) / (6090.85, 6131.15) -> 0.16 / 12.5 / 12.3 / 12.2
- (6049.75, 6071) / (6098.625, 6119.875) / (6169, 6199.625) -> -0.10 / 12.3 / 12.2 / 12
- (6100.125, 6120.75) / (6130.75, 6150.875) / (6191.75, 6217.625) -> 0.28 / 12.2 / 12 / 12.1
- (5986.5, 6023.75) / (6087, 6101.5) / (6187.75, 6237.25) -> -0.07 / 12.5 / 12.4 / 12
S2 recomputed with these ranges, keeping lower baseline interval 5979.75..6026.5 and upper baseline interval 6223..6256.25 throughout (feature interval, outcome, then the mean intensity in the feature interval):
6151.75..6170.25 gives 0.01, 12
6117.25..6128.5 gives 0.01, 12.1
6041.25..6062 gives 0.00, 12.4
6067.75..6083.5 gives 0.01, 12.2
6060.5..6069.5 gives 0.00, 12.3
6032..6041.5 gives 0.01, 12.3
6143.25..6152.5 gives 0.00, 12.1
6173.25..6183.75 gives 0.00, 12.1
